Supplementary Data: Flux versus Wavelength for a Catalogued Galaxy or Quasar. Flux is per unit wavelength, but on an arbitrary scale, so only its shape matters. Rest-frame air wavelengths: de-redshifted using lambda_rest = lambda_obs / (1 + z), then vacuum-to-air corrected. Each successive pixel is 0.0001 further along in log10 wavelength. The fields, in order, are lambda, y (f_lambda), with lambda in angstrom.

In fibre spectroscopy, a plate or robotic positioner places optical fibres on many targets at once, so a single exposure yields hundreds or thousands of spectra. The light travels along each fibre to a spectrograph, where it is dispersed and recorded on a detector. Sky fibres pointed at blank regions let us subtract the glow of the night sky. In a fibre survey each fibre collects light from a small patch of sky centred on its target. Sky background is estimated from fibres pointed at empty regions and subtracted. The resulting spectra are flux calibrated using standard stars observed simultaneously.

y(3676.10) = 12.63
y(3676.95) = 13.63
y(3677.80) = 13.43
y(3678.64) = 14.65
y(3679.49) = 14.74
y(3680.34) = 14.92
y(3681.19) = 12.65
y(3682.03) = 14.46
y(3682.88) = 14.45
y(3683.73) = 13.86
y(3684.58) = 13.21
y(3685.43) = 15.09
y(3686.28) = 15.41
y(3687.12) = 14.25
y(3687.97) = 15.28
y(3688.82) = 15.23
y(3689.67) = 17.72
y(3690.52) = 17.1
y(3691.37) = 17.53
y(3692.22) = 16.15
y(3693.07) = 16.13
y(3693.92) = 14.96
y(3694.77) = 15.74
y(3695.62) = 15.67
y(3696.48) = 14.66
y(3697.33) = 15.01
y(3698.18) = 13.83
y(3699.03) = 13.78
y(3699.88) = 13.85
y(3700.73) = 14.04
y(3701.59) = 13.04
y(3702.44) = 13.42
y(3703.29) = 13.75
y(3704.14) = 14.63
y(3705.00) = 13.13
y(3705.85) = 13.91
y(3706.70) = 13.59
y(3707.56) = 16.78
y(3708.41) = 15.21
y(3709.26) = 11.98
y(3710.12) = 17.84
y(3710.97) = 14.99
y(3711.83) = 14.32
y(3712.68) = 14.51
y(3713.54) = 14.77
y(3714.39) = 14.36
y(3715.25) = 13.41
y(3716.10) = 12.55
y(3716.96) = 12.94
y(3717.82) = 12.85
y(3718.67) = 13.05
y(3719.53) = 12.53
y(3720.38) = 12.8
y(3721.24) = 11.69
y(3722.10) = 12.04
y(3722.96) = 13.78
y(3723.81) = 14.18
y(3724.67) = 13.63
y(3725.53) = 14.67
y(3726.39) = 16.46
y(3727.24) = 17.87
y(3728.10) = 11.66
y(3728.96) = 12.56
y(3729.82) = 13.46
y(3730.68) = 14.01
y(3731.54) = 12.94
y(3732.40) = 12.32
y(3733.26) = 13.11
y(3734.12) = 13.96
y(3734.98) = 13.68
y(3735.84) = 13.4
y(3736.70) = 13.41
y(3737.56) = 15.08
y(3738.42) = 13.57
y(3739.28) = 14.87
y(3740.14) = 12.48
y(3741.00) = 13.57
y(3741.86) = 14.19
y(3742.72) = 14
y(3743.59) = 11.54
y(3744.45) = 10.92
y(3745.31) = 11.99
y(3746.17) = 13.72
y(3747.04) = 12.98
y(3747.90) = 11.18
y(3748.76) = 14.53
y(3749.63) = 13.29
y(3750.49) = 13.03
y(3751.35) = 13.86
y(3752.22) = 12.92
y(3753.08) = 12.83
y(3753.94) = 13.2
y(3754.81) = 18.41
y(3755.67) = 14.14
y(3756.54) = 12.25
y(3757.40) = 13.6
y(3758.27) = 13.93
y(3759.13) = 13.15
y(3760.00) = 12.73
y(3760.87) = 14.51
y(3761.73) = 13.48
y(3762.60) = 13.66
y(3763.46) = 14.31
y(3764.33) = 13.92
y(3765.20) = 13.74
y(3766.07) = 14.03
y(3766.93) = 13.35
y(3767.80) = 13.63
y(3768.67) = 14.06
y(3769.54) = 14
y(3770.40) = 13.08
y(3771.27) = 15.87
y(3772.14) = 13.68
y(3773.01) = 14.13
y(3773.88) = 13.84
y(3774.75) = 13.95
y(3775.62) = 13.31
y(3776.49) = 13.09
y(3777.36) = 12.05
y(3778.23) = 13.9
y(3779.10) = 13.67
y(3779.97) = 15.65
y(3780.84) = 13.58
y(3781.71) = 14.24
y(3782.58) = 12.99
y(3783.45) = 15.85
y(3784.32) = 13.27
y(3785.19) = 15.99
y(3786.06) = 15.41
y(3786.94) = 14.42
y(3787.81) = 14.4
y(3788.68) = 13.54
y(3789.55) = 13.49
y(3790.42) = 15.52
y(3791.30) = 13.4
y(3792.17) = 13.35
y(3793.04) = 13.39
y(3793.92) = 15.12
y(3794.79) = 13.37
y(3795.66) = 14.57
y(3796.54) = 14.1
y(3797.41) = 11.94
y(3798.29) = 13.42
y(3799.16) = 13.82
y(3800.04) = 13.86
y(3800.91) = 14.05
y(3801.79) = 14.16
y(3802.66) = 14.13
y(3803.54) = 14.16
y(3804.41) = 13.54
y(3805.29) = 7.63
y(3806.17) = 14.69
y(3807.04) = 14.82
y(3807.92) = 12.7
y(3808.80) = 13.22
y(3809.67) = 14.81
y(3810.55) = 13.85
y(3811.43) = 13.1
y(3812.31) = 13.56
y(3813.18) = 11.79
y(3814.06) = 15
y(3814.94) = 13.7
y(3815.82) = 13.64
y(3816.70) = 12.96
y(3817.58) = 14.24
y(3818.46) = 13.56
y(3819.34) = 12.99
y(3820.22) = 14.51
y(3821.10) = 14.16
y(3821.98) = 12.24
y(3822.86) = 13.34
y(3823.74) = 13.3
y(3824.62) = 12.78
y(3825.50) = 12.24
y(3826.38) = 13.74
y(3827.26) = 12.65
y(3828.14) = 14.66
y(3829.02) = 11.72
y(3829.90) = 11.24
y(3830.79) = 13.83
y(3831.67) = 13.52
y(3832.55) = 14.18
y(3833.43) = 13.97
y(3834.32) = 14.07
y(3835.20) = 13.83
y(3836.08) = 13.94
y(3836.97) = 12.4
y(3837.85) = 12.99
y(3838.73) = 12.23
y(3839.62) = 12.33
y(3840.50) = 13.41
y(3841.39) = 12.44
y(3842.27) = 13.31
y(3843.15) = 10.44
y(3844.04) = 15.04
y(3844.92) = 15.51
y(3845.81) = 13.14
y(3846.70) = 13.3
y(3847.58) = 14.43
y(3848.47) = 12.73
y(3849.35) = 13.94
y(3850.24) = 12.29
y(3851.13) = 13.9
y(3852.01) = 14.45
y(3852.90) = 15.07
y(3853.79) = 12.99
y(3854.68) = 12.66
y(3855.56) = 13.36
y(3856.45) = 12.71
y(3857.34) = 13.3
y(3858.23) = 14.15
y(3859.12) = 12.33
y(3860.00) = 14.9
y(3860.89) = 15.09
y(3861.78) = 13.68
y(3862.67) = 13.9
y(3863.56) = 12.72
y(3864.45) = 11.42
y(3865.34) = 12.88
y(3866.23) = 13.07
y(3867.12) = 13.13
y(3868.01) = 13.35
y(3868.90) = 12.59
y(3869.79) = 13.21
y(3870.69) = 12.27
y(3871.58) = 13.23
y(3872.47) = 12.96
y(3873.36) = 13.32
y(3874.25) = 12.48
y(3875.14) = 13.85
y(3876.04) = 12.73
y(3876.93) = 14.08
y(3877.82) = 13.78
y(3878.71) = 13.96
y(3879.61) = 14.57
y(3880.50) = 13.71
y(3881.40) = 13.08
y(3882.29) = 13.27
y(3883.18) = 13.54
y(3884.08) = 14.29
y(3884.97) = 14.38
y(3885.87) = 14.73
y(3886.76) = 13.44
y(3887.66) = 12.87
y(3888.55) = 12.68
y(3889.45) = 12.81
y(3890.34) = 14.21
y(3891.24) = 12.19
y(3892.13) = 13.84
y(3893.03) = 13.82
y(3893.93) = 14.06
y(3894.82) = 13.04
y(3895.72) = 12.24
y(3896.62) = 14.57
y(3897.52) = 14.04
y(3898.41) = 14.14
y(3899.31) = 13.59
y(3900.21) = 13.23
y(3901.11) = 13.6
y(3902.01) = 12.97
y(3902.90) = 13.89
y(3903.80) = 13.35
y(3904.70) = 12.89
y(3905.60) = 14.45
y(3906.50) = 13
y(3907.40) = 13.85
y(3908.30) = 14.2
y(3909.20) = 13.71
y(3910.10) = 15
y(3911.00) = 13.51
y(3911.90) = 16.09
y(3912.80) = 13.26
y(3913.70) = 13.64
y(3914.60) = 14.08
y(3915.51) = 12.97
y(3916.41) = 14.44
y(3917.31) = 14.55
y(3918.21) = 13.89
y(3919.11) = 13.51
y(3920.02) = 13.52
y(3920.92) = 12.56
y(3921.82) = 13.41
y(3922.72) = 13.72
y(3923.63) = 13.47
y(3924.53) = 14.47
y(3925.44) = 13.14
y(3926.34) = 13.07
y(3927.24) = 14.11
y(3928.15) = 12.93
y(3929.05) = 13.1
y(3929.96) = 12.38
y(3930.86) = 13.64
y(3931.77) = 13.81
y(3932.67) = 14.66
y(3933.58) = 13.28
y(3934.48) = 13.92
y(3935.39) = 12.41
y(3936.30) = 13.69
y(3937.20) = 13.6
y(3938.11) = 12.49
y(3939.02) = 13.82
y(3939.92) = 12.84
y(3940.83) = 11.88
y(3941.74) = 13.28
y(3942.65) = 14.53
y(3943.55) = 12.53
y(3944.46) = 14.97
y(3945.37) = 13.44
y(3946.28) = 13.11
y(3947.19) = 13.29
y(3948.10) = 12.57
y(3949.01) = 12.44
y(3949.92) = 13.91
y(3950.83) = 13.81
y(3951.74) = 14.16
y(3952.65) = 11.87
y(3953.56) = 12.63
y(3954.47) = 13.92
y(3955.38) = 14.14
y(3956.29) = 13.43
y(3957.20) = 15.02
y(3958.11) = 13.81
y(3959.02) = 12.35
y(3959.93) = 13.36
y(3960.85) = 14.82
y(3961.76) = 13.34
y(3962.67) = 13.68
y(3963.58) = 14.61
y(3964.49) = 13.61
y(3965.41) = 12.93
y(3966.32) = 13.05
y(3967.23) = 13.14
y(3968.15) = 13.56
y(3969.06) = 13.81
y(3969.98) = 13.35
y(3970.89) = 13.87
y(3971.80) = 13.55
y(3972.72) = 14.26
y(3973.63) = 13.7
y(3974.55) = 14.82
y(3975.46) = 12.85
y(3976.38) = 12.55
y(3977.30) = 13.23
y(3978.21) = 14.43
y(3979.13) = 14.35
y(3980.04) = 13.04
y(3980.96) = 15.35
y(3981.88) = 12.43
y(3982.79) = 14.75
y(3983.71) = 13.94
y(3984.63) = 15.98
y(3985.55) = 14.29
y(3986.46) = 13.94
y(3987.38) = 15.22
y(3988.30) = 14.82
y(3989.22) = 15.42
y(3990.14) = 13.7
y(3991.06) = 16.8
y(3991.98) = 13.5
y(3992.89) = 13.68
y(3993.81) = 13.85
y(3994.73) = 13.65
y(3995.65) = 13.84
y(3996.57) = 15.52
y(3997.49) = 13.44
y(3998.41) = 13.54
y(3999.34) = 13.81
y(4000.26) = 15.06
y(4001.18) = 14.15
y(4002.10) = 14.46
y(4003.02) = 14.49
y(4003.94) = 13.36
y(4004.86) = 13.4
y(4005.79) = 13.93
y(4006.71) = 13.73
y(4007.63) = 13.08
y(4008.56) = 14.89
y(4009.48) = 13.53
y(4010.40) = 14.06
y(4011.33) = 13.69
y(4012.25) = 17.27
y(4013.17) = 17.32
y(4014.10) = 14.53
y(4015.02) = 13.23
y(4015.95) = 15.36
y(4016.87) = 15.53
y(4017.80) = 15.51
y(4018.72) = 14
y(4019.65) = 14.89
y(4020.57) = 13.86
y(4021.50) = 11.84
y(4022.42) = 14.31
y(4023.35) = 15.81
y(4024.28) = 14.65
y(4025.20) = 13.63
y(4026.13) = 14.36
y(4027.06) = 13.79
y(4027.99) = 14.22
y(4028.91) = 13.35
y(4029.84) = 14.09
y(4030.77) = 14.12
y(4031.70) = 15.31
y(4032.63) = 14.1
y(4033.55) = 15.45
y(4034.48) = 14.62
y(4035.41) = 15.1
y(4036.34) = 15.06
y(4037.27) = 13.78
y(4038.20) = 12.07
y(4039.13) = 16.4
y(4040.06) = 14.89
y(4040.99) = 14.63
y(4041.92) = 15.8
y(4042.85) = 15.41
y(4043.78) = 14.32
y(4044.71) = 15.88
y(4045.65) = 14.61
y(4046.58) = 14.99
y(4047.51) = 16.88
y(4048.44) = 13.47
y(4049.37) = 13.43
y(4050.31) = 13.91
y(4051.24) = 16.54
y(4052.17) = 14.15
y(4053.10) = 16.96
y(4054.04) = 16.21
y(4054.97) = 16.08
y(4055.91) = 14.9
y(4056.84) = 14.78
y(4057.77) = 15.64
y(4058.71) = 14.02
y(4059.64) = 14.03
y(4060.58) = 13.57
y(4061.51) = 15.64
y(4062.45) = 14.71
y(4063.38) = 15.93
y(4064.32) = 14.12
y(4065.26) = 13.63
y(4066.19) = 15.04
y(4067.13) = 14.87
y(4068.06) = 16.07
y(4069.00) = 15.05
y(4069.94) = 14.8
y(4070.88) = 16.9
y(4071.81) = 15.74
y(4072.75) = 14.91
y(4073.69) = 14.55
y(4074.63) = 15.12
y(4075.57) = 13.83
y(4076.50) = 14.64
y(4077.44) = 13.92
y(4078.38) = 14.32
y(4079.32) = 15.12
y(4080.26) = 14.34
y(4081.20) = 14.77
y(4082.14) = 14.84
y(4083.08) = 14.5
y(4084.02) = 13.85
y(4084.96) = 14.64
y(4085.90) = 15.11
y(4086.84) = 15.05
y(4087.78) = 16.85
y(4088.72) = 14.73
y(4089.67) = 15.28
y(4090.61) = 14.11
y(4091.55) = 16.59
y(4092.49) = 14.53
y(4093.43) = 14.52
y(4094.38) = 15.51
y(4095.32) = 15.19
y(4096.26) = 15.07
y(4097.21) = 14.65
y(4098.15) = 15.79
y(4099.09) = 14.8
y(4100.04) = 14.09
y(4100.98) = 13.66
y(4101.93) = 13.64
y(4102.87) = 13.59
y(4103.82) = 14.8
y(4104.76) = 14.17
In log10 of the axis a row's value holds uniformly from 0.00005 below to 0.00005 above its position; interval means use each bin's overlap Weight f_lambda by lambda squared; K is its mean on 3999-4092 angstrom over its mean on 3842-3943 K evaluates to 1.2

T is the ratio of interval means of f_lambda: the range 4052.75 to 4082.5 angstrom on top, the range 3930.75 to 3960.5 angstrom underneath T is 1.1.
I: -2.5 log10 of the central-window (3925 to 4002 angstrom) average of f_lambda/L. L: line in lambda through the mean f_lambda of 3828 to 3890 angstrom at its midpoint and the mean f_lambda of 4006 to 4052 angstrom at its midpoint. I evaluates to 0.03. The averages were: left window 13.4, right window 14.6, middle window 13.7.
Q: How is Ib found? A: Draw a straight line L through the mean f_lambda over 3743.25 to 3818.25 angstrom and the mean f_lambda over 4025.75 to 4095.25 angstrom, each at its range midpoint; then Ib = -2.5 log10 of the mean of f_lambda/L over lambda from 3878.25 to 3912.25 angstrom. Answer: 0.04 mag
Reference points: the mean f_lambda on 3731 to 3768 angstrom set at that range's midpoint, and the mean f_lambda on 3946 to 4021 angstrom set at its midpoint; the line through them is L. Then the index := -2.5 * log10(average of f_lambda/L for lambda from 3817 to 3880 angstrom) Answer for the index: 0.03 mag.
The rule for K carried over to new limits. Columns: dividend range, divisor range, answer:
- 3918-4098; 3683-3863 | 1.17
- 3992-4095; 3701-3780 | 1.25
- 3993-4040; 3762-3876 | 1.17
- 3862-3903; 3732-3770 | 1.06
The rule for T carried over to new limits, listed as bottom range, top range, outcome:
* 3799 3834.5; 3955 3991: 1.04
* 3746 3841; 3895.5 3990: 1.00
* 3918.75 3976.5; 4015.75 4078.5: 1.10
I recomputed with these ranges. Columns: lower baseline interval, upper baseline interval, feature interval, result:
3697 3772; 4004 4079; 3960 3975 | 0.056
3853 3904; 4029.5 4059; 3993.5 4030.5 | 0.027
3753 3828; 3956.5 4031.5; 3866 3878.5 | 0.059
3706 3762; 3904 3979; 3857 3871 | 0.028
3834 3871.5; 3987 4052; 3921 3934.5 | 0.026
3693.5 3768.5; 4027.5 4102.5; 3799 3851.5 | 0.056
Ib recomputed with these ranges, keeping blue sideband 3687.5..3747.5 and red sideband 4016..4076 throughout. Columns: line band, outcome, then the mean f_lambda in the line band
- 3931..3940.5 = 0.09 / 13.4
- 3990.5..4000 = 0.04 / 14.2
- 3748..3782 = 0.03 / 13.8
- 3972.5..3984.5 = 0.06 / 13.9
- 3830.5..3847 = 0.08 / 13.4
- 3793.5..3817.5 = 0.05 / 13.6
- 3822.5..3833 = 0.09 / 13.1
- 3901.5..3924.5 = 0.06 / 13.8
